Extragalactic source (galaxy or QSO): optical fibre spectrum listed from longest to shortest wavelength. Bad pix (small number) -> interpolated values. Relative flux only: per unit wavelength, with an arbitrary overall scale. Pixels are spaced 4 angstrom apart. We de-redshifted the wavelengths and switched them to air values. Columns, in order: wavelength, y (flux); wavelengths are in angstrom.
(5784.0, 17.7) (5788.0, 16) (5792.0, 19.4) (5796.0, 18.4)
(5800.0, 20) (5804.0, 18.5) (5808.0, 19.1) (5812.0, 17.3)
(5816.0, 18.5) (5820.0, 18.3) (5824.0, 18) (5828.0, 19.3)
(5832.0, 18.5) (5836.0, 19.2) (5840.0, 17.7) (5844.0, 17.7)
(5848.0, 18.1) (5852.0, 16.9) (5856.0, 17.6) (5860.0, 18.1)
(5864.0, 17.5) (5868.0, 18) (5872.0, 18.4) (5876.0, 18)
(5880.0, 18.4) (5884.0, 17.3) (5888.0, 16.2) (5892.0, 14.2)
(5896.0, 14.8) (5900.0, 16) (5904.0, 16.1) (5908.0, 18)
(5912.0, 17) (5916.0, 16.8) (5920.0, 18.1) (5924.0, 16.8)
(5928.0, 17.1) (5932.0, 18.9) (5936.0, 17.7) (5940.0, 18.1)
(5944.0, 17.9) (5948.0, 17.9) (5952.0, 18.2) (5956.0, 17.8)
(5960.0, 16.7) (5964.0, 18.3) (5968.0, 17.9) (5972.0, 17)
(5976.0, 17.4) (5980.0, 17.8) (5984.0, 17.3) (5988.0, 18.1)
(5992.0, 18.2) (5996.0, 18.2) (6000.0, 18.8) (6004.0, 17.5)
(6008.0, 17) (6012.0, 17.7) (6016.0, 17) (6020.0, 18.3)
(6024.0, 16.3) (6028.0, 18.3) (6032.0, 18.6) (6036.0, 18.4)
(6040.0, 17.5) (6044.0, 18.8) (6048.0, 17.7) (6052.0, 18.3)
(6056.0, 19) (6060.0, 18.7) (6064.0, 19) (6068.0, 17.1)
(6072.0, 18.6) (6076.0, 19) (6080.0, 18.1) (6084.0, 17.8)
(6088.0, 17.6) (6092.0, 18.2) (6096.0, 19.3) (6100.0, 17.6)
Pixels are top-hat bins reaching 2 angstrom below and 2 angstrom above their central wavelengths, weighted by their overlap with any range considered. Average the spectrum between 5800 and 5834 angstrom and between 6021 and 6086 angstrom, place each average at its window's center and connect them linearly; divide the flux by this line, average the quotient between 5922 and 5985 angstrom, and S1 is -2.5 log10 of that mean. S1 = 0.040 mag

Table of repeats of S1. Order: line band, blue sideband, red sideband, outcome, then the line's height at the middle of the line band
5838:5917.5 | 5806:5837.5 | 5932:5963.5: 0.066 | 18.2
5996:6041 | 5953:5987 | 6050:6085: 0.012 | 18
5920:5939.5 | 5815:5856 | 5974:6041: 0.016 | 18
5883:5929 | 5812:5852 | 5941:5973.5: 0.091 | 17.9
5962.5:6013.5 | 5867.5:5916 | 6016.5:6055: -0.010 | 17.6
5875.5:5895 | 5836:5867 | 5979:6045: 0.073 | 17.8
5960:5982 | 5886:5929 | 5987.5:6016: -0.012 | 17.4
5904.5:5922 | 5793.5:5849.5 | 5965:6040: 0.047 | 18.1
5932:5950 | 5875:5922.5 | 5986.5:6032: -0.055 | 17.1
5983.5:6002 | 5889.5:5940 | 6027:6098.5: -0.034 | 17.6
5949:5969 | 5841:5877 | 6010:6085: 0.012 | 18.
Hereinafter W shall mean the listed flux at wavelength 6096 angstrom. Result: 19.3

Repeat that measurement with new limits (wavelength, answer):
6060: 18.7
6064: 19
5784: 17.7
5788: 16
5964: 18.3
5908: 18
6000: 18.8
